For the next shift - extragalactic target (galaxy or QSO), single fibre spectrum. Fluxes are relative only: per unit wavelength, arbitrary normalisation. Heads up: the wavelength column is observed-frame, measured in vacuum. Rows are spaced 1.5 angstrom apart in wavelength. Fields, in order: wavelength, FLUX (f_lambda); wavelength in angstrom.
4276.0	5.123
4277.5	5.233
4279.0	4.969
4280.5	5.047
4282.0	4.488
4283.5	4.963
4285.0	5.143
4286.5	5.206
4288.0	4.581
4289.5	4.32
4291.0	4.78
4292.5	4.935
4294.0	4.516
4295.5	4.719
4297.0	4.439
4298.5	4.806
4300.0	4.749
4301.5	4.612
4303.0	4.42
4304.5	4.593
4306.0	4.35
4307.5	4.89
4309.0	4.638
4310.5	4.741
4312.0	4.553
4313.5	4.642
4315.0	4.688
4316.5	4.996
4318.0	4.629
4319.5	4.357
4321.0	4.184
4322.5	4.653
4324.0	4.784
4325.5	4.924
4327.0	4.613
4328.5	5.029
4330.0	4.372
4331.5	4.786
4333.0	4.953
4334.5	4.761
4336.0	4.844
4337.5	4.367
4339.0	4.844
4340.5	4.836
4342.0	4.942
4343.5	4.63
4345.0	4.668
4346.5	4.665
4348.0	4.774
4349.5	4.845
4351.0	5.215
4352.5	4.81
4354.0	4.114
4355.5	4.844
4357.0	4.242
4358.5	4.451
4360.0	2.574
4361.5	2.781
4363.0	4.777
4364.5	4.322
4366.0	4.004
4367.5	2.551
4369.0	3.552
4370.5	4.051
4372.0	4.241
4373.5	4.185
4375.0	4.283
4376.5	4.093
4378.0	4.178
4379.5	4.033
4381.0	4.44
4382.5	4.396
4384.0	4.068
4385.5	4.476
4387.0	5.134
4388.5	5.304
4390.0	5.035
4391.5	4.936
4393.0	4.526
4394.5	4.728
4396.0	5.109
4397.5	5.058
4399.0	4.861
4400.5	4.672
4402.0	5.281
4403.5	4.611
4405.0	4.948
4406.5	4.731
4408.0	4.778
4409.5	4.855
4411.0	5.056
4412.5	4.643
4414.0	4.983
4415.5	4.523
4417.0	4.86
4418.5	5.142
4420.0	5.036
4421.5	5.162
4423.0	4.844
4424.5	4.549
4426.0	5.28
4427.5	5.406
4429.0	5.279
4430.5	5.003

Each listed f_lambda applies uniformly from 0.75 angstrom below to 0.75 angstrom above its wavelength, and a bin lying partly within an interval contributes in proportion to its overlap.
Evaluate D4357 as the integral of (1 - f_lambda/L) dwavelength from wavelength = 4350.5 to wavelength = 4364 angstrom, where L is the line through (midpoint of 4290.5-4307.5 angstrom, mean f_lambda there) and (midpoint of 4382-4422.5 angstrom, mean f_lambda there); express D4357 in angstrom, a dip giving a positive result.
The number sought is 1.6 angstrom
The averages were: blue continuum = 4.64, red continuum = 4.85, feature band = 4.18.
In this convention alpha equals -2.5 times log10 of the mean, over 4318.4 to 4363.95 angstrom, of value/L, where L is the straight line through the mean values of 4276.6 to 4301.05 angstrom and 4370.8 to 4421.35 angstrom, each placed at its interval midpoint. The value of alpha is 0.047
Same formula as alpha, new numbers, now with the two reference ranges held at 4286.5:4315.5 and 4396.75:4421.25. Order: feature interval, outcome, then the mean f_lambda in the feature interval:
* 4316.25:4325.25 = 0.021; 4.6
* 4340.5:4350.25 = -0.004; 4.76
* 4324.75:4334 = -0.016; 4.78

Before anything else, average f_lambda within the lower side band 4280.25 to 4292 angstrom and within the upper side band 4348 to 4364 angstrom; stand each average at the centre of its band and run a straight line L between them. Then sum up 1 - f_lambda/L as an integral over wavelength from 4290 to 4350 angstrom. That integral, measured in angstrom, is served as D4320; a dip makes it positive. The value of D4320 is -1.8 angstrom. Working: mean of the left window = 4.81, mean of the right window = 4.29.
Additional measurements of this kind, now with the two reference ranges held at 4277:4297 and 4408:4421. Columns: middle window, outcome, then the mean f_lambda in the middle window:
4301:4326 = 1.1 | 4.62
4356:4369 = 3.0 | 3.73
